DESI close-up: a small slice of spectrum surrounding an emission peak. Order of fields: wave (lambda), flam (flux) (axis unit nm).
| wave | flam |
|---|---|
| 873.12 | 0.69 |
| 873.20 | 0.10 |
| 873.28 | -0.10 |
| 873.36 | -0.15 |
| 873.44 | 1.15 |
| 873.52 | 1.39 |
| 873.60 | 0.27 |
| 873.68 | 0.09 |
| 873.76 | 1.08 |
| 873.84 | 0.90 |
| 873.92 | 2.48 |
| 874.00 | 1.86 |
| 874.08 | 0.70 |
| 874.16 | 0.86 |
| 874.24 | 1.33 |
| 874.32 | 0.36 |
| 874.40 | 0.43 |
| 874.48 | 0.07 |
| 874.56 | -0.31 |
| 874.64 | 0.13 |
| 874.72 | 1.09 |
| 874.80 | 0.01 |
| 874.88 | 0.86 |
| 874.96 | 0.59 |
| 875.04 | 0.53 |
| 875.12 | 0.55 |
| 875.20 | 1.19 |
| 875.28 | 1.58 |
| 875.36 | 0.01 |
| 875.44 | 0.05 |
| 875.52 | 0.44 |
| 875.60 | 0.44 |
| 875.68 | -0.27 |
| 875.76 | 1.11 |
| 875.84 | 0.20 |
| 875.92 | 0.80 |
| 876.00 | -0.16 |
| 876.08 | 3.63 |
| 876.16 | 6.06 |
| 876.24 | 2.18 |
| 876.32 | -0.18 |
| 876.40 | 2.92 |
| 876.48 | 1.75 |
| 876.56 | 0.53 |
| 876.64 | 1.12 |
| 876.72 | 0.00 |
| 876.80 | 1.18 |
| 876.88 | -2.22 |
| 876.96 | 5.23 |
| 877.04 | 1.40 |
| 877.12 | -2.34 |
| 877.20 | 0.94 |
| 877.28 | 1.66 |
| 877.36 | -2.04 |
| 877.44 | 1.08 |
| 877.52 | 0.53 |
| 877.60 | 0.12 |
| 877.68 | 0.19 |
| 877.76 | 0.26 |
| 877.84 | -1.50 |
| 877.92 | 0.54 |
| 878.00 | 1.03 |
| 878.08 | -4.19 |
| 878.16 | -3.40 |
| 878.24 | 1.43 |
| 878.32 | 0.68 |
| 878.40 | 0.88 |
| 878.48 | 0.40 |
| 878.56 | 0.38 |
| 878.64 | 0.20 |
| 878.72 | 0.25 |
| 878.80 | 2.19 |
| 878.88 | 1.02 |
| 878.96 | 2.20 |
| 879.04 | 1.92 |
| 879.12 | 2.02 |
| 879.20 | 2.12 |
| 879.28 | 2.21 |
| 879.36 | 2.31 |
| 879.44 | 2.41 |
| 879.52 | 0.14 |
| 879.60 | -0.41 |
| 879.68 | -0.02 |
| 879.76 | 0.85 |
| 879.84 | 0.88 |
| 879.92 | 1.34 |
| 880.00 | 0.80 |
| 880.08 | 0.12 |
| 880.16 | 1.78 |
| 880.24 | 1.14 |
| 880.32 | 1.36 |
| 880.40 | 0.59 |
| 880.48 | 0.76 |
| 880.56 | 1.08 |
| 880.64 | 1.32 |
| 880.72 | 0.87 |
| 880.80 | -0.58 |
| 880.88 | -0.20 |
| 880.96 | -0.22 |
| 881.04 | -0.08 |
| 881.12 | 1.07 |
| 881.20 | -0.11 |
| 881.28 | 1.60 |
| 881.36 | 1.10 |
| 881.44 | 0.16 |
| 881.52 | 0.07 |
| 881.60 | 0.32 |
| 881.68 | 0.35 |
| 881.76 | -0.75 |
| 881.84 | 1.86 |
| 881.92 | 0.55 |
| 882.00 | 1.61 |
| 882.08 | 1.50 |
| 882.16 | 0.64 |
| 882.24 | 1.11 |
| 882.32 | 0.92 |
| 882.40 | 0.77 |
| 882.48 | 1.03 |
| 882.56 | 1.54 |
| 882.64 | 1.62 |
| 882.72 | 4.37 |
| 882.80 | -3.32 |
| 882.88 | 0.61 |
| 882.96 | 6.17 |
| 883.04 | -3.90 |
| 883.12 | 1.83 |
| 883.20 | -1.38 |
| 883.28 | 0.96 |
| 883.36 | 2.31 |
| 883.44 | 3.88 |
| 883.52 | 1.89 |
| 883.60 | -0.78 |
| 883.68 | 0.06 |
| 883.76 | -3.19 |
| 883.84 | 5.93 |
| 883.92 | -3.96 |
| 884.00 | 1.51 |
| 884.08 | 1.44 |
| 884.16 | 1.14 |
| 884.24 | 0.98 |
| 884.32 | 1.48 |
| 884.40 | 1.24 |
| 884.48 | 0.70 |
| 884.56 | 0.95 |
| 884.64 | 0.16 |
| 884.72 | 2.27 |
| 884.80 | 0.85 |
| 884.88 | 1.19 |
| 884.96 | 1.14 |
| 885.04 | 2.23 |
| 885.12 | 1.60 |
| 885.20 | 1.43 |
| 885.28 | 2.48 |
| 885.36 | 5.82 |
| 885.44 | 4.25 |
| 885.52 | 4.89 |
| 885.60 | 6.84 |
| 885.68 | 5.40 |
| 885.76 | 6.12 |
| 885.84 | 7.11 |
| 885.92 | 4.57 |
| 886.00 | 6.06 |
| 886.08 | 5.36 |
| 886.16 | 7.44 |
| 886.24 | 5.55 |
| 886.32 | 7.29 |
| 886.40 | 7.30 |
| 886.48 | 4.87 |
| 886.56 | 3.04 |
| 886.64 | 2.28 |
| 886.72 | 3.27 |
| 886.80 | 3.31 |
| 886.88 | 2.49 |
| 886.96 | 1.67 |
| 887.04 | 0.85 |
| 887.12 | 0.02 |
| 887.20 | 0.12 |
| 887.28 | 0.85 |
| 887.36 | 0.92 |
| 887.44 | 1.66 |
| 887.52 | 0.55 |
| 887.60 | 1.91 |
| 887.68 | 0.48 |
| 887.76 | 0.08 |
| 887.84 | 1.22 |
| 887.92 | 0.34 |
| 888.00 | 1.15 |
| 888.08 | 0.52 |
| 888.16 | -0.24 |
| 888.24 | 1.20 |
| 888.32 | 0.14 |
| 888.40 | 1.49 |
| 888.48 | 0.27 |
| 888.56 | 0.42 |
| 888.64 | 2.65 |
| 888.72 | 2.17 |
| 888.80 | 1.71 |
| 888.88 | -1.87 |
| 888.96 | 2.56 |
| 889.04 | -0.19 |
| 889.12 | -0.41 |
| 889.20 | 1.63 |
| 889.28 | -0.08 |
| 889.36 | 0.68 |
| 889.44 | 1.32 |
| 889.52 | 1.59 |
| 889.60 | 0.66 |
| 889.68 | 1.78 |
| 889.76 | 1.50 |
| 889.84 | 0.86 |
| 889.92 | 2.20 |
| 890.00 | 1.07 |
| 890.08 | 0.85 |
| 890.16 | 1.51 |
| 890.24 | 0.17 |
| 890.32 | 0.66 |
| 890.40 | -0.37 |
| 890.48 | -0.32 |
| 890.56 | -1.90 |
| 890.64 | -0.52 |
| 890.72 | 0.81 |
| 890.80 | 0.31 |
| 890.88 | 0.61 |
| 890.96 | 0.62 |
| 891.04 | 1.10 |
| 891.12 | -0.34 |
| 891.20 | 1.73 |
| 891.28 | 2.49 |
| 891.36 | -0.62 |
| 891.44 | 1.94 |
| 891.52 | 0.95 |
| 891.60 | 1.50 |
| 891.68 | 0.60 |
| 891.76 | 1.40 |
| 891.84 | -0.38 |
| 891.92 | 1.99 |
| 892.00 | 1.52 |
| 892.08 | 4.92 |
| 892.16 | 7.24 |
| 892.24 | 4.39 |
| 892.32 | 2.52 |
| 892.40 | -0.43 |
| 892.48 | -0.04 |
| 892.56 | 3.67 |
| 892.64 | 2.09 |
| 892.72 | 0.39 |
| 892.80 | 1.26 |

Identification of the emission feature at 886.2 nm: [O II] 3727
